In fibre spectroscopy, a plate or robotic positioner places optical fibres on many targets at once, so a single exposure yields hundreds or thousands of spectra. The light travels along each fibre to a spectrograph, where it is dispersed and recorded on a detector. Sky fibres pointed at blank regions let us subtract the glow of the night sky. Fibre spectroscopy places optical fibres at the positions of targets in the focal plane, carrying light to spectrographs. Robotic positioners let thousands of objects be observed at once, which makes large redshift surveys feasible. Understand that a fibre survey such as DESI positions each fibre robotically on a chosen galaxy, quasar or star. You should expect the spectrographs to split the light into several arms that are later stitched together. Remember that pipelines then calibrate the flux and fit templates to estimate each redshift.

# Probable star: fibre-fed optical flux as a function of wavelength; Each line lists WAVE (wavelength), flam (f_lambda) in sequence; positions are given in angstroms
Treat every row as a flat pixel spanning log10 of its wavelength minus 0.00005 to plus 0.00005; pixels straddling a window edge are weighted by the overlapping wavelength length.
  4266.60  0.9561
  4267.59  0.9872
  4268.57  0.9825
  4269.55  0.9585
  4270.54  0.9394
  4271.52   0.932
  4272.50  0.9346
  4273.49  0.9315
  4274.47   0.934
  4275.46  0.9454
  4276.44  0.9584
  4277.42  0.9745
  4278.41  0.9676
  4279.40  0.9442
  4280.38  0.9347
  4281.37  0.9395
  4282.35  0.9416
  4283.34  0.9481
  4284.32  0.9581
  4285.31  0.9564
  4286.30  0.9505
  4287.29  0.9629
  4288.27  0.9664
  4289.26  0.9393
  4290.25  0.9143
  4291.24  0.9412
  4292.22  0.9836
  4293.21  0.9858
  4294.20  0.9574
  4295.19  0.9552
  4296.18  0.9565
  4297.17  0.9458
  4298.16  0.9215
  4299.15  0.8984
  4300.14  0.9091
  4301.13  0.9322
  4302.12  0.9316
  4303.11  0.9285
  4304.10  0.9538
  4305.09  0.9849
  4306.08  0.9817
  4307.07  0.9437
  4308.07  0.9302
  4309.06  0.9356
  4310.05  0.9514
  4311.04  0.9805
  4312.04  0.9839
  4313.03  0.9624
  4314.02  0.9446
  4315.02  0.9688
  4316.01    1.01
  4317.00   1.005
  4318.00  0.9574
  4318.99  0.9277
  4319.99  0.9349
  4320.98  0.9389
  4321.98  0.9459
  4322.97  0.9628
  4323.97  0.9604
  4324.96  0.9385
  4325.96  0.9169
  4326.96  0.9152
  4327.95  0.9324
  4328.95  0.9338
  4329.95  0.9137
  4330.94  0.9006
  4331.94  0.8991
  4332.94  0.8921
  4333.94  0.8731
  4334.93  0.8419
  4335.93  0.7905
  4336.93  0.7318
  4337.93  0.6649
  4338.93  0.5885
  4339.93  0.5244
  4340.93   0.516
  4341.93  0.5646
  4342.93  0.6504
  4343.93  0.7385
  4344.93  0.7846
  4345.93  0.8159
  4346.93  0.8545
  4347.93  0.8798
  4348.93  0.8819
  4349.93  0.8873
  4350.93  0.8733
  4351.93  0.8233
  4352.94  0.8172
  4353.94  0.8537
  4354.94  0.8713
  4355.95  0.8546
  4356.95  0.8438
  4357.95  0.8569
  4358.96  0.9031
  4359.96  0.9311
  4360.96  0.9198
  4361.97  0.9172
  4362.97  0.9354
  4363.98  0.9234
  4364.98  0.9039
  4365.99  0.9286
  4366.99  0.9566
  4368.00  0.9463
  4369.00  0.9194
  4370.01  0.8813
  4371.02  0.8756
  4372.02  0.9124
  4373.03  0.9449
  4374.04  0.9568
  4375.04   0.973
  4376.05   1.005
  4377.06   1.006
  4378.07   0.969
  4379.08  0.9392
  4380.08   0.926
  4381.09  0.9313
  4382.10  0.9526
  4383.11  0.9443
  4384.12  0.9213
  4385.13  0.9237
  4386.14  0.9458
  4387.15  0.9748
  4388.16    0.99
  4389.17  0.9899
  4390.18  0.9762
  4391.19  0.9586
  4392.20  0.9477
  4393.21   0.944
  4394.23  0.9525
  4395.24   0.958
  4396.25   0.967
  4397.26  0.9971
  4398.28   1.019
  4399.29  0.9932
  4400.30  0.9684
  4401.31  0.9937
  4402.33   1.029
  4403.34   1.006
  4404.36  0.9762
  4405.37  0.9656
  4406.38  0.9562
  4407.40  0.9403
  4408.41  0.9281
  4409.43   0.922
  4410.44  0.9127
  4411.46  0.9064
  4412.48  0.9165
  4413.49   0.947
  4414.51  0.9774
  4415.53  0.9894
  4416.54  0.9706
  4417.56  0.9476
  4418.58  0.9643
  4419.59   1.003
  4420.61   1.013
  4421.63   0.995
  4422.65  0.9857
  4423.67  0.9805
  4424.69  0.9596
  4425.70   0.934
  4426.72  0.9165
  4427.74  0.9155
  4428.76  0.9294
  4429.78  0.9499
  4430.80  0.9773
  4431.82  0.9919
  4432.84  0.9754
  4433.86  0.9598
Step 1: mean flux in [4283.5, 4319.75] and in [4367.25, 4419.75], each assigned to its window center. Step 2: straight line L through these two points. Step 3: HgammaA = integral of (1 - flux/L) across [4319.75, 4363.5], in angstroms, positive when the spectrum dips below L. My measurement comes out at 5.3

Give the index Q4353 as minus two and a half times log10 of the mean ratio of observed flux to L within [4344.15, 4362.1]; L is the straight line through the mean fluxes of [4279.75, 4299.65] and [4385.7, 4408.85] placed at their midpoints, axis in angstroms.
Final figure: 0.12 mag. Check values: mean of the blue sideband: 0.948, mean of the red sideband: 0.973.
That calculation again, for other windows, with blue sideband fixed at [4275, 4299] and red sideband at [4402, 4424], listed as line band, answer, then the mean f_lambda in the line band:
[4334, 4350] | 0.29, 0.732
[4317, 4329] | 0.02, 0.941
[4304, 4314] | -0.01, 0.961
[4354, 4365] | 0.08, 0.895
